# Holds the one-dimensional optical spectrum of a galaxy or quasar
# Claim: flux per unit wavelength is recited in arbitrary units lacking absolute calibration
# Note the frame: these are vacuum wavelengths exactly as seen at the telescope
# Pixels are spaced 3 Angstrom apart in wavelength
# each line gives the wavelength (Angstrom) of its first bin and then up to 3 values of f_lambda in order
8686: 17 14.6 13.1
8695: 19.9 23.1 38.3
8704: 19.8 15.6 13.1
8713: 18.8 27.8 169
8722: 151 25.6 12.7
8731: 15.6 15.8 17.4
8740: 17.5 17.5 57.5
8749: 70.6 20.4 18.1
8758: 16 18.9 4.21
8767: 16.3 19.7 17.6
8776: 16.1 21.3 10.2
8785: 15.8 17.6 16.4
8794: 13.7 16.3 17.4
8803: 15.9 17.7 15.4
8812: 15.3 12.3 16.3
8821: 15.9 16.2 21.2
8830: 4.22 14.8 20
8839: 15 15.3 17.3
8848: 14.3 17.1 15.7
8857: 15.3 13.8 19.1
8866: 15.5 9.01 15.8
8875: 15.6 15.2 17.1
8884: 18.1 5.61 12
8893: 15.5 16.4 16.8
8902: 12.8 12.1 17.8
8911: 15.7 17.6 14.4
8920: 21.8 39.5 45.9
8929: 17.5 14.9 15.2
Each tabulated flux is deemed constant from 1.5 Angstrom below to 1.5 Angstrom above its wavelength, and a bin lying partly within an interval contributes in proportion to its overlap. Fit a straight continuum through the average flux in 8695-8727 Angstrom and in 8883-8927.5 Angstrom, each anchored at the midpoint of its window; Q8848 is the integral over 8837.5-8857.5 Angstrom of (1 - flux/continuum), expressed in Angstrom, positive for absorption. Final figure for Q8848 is 8.6 Angstrom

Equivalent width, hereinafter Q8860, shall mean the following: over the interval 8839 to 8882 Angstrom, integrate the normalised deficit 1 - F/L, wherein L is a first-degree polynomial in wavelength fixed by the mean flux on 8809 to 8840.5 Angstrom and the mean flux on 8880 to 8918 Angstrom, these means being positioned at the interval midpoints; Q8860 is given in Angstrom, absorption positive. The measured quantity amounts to -1.3 Angstrom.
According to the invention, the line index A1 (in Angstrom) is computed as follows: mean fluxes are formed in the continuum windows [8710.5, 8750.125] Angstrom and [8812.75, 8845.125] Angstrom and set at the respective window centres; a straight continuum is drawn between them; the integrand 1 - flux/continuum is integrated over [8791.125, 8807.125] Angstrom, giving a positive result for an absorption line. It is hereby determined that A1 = 5.4 Angstrom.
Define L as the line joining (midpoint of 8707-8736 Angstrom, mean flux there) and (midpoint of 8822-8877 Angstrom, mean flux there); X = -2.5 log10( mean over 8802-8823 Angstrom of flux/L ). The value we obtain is 0.50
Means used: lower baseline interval 47.6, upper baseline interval 15.3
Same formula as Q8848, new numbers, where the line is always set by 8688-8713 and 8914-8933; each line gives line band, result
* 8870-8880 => 3.66 Angstrom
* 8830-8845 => 5.18 Angstrom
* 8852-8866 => 4.57 Angstrom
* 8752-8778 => 6.23 Angstrom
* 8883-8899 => 7.07 Angstrom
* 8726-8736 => 2.50 Angstrom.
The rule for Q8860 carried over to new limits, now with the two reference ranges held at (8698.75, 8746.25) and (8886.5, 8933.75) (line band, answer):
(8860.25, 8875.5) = 5.5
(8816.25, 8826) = 4.1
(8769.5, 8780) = 4.7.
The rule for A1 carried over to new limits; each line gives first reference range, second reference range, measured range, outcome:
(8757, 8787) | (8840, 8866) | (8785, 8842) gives 0.54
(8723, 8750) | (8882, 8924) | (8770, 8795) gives 9.16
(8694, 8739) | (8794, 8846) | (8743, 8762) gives -0.90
